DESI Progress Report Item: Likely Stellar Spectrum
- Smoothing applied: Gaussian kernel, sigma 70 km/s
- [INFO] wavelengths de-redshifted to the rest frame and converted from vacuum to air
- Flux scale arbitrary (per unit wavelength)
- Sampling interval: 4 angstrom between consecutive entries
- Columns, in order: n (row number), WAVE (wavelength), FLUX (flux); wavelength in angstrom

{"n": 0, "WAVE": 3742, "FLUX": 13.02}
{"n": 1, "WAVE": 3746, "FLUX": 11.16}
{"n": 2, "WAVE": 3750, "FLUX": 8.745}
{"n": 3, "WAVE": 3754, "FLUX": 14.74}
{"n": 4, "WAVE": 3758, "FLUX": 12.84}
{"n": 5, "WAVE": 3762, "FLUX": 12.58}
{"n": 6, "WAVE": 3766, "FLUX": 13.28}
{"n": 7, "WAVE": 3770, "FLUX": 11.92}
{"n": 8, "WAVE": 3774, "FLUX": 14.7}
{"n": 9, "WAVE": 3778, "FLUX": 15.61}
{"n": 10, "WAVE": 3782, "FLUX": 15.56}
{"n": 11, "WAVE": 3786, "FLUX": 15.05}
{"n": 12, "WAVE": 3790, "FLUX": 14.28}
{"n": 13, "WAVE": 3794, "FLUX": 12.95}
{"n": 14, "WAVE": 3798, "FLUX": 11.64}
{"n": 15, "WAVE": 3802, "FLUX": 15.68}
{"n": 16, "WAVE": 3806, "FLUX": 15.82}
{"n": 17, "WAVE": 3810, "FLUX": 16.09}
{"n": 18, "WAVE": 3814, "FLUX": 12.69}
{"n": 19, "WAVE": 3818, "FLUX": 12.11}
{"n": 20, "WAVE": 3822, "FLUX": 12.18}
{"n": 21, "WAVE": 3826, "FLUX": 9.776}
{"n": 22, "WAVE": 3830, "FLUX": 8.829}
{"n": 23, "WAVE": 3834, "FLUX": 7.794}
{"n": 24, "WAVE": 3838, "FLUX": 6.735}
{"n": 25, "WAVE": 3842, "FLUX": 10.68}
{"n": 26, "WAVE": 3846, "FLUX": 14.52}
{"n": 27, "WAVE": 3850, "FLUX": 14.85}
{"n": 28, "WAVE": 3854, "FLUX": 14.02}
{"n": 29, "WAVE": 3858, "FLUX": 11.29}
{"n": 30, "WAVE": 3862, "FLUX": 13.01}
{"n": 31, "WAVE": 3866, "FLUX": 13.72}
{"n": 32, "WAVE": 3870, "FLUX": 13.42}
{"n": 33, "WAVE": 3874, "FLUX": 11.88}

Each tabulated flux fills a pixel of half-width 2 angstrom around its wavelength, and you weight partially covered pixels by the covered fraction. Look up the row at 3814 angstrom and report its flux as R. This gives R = 12.69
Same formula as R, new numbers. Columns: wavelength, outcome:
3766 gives 13.28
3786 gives 15.05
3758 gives 12.84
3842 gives 10.68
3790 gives 14.28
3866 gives 13.72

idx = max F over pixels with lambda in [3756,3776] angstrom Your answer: 14.7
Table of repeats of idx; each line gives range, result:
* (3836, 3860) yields 14.85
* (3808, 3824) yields 16.09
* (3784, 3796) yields 15.05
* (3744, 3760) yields 14.74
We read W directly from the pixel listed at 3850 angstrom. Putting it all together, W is 14.85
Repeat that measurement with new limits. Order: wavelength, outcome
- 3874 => 11.88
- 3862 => 13.01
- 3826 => 9.776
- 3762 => 12.58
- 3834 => 7.794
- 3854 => 14.02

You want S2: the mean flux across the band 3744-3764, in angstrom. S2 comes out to 12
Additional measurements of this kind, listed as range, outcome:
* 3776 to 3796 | 14.7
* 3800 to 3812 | 15.9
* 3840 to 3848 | 12.6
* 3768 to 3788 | 14.6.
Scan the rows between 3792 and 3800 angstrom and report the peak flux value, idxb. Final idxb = 12.95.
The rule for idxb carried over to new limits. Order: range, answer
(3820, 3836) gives 12.18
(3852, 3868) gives 14.02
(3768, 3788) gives 15.61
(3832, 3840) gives 7.794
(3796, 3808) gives 15.82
